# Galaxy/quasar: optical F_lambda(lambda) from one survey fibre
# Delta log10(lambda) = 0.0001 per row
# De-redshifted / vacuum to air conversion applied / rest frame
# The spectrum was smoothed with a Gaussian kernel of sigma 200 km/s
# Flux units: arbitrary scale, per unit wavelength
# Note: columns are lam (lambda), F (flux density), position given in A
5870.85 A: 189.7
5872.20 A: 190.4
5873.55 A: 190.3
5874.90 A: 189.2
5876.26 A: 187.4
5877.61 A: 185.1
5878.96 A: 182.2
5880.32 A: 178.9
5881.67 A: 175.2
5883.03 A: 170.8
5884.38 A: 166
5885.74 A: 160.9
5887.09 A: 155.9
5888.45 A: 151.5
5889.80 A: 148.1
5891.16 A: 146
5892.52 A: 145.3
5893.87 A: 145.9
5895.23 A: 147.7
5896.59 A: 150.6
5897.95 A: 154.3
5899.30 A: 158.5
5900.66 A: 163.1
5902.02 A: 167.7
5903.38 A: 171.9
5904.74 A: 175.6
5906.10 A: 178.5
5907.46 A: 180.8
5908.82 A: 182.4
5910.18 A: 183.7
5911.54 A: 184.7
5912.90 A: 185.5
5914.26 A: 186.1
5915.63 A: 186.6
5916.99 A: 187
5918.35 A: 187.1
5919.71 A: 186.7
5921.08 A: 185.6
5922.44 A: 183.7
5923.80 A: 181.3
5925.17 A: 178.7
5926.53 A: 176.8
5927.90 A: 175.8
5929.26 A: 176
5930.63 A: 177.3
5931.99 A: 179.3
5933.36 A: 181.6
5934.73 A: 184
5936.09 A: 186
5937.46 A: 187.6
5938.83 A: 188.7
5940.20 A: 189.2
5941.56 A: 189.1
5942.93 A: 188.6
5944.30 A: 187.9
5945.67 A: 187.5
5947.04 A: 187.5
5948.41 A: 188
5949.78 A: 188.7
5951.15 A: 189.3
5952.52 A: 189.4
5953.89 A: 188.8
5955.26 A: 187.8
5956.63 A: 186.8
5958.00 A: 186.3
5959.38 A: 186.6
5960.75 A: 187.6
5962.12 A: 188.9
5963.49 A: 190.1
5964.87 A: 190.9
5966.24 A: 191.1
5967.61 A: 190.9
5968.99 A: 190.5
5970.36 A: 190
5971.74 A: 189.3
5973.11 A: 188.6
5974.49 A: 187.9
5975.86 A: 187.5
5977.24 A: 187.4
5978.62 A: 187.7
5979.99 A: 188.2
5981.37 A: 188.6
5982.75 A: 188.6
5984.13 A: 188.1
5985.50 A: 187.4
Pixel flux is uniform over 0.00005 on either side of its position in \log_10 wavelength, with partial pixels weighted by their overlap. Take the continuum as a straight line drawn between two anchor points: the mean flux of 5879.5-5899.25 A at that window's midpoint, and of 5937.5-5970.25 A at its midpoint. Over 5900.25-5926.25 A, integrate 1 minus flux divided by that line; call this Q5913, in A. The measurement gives -1.9 A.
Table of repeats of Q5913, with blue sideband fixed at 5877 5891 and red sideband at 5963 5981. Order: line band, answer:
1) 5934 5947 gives -0.47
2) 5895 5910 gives 0.33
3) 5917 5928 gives -0.38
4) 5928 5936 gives -0.04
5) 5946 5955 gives -0.24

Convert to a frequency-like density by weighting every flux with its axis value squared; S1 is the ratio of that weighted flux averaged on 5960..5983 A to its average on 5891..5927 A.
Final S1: 1.1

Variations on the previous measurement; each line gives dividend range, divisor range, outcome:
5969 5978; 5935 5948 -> 1.01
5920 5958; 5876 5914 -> 1.12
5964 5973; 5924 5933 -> 1.09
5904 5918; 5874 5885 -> 1.03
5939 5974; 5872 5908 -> 1.16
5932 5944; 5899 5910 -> 1.09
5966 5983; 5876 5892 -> 1.17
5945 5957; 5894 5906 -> 1.19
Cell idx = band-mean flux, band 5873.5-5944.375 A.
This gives 175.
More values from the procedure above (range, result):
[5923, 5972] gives 186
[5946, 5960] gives 188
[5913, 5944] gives 184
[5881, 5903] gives 157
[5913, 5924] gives 186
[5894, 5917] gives 172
